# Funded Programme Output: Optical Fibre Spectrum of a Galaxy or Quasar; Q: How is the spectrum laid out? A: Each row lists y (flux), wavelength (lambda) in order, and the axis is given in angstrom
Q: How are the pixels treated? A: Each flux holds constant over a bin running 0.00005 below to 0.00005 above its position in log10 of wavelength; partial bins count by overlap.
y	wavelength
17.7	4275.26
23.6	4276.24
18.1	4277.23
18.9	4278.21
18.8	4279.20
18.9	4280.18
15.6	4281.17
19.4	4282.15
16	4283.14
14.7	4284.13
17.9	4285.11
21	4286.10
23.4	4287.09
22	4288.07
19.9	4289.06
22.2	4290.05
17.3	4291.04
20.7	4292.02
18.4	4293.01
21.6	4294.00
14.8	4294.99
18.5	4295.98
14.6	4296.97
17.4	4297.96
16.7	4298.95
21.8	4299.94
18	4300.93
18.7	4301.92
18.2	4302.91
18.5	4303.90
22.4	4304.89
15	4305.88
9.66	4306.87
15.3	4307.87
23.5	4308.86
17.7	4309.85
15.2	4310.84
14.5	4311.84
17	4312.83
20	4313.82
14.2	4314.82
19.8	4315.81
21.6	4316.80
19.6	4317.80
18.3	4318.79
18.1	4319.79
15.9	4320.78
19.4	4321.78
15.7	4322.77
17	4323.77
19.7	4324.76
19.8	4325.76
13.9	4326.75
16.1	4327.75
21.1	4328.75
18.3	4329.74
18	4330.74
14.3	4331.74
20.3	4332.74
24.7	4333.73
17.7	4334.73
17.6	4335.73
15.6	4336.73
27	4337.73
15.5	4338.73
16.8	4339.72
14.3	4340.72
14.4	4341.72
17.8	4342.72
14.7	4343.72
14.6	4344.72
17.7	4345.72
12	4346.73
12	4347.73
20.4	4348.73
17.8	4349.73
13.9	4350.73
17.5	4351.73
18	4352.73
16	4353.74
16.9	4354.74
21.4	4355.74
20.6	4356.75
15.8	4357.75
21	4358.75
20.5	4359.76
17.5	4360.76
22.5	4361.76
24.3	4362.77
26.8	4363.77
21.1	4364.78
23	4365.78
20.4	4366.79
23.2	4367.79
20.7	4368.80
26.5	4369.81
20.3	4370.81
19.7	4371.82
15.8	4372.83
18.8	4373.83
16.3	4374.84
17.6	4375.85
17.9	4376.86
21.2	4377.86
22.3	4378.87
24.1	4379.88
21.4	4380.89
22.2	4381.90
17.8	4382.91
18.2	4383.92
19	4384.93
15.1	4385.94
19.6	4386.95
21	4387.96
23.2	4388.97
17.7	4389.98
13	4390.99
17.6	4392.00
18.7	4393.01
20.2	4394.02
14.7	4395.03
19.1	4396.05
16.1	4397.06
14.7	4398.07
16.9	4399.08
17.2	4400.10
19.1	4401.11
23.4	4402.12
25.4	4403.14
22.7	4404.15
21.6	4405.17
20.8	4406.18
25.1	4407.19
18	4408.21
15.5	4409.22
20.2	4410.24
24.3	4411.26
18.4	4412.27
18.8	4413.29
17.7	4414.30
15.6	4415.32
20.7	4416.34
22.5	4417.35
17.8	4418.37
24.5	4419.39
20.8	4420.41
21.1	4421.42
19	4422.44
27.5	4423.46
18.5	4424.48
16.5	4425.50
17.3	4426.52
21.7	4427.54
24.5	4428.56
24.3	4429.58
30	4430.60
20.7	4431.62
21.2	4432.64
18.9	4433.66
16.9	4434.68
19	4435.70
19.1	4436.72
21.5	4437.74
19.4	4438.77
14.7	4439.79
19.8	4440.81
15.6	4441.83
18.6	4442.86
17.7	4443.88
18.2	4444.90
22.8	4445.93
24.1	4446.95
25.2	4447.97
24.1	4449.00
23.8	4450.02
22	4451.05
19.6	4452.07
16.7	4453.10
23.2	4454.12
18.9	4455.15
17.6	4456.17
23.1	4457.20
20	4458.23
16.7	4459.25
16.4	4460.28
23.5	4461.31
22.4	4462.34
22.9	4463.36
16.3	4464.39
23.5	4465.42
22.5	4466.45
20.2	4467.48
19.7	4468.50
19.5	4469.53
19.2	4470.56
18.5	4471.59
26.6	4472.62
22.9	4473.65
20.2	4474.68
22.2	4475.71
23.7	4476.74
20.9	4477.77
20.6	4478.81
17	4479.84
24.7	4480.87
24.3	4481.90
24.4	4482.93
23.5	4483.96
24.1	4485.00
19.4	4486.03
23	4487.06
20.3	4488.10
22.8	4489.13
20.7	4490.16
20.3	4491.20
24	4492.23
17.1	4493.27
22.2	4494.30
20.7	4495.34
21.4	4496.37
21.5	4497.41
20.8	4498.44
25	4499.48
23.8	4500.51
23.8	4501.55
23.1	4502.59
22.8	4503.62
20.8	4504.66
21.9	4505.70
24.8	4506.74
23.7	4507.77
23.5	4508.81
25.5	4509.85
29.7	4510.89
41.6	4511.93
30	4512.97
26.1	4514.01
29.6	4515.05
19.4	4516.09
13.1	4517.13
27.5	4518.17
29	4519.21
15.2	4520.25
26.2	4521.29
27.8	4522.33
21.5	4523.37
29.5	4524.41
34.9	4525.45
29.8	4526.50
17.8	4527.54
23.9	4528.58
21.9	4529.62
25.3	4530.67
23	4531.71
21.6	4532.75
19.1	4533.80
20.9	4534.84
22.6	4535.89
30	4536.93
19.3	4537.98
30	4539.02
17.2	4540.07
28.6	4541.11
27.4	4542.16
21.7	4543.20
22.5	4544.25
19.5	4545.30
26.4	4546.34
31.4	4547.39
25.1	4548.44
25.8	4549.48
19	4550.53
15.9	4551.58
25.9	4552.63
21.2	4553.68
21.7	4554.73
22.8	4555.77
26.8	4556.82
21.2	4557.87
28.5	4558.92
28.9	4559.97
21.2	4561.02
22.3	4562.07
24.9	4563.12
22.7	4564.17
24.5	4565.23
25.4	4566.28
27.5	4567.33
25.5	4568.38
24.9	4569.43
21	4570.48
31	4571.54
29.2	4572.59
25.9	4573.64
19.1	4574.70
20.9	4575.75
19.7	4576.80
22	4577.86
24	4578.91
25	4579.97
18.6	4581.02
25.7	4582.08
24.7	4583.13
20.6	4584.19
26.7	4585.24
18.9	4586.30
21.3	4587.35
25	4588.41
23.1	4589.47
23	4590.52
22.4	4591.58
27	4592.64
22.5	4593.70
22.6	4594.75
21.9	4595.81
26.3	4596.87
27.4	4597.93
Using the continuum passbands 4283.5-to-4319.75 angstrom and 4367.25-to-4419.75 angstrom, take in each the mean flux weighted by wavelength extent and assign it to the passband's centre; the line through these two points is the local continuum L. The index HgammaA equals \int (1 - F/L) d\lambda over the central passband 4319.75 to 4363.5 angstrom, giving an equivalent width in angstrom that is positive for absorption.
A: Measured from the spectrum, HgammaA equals 2.4 angstrom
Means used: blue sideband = 18.3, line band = 17.9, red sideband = 19.6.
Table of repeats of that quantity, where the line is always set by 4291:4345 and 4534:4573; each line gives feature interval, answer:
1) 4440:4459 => 0.8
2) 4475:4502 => 0.6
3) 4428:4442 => 0.3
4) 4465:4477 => 0.3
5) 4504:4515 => -1.8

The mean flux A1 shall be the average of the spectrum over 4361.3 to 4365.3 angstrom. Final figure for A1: 23.7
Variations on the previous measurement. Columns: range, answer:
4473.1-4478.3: 22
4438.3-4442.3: 17.4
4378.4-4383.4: 21.5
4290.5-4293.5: 18.9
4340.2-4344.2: 15.3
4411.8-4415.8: 17.6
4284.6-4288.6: 21.1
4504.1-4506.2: 21.3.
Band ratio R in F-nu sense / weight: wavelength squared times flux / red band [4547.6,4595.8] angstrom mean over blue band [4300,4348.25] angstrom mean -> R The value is 1.5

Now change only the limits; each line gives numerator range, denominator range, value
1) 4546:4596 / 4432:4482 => 1.22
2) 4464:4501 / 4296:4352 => 1.33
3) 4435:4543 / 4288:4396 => 1.30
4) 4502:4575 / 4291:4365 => 1.50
